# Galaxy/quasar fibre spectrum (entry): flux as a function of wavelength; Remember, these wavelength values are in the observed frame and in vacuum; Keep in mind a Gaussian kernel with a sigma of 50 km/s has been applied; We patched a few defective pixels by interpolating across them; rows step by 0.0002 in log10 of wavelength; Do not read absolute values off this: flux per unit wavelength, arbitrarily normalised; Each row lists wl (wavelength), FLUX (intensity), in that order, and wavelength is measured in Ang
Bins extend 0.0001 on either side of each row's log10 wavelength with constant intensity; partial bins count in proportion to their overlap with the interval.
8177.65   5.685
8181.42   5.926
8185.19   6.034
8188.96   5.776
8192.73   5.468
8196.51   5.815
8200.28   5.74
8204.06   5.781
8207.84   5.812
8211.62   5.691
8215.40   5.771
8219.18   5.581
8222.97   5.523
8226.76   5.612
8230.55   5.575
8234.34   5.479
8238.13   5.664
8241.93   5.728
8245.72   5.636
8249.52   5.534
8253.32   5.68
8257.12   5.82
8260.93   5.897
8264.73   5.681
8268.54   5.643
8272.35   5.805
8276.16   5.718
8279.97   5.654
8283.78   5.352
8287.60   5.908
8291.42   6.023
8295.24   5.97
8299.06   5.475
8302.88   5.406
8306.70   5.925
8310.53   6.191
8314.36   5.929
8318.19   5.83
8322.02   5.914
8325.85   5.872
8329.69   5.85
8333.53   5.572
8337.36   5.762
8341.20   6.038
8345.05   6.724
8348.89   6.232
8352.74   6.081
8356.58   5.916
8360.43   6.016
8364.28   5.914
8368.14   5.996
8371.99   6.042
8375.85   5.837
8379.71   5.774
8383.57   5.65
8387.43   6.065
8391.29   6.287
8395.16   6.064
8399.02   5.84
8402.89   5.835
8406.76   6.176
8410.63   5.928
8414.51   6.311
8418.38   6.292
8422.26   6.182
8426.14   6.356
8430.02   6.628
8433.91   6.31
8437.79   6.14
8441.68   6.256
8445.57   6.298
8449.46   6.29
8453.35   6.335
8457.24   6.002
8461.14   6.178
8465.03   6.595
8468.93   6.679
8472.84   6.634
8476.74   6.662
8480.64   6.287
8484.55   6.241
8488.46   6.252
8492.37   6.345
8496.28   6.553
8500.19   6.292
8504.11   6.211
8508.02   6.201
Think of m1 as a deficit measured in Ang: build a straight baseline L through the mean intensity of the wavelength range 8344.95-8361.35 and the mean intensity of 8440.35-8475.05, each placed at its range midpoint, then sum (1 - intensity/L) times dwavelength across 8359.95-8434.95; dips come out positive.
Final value 2.02 Ang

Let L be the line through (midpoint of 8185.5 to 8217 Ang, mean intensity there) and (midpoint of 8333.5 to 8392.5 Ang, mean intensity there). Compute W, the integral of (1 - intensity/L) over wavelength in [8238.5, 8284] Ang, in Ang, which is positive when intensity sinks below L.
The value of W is 1.2 Ang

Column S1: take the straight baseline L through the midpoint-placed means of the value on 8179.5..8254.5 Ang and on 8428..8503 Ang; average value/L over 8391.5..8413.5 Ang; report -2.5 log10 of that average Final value 0.03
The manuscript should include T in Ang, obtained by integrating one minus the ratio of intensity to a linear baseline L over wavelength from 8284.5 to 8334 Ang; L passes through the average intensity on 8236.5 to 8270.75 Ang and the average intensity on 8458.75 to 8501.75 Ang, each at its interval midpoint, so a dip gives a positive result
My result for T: 0.4 Ang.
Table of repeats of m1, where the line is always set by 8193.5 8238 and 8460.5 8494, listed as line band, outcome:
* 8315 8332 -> 0.3 Ang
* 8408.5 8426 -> 0.2 Ang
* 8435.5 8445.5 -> 0.2 Ang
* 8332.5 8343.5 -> 0.3 Ang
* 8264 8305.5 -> 1.2 Ang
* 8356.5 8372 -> 0.3 Ang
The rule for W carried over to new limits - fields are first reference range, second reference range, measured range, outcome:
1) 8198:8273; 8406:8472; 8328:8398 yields 0.9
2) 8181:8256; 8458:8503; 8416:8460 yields 0.1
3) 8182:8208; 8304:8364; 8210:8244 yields 1.2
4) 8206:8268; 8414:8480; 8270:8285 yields 0.4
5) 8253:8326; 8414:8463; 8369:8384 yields 0.5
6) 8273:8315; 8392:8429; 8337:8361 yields -0.8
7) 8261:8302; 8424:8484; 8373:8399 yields 0.7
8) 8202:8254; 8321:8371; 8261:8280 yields 0.2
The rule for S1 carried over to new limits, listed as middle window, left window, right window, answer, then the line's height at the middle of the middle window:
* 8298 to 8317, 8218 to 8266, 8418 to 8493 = 0.01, 5.86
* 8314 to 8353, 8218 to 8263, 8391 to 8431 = -0.01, 5.92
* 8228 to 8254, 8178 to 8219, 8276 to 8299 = 0.03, 5.76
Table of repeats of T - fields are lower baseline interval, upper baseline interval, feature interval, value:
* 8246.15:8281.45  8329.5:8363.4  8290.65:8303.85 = 0.28 Ang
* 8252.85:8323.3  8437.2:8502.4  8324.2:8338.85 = 0.39 Ang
